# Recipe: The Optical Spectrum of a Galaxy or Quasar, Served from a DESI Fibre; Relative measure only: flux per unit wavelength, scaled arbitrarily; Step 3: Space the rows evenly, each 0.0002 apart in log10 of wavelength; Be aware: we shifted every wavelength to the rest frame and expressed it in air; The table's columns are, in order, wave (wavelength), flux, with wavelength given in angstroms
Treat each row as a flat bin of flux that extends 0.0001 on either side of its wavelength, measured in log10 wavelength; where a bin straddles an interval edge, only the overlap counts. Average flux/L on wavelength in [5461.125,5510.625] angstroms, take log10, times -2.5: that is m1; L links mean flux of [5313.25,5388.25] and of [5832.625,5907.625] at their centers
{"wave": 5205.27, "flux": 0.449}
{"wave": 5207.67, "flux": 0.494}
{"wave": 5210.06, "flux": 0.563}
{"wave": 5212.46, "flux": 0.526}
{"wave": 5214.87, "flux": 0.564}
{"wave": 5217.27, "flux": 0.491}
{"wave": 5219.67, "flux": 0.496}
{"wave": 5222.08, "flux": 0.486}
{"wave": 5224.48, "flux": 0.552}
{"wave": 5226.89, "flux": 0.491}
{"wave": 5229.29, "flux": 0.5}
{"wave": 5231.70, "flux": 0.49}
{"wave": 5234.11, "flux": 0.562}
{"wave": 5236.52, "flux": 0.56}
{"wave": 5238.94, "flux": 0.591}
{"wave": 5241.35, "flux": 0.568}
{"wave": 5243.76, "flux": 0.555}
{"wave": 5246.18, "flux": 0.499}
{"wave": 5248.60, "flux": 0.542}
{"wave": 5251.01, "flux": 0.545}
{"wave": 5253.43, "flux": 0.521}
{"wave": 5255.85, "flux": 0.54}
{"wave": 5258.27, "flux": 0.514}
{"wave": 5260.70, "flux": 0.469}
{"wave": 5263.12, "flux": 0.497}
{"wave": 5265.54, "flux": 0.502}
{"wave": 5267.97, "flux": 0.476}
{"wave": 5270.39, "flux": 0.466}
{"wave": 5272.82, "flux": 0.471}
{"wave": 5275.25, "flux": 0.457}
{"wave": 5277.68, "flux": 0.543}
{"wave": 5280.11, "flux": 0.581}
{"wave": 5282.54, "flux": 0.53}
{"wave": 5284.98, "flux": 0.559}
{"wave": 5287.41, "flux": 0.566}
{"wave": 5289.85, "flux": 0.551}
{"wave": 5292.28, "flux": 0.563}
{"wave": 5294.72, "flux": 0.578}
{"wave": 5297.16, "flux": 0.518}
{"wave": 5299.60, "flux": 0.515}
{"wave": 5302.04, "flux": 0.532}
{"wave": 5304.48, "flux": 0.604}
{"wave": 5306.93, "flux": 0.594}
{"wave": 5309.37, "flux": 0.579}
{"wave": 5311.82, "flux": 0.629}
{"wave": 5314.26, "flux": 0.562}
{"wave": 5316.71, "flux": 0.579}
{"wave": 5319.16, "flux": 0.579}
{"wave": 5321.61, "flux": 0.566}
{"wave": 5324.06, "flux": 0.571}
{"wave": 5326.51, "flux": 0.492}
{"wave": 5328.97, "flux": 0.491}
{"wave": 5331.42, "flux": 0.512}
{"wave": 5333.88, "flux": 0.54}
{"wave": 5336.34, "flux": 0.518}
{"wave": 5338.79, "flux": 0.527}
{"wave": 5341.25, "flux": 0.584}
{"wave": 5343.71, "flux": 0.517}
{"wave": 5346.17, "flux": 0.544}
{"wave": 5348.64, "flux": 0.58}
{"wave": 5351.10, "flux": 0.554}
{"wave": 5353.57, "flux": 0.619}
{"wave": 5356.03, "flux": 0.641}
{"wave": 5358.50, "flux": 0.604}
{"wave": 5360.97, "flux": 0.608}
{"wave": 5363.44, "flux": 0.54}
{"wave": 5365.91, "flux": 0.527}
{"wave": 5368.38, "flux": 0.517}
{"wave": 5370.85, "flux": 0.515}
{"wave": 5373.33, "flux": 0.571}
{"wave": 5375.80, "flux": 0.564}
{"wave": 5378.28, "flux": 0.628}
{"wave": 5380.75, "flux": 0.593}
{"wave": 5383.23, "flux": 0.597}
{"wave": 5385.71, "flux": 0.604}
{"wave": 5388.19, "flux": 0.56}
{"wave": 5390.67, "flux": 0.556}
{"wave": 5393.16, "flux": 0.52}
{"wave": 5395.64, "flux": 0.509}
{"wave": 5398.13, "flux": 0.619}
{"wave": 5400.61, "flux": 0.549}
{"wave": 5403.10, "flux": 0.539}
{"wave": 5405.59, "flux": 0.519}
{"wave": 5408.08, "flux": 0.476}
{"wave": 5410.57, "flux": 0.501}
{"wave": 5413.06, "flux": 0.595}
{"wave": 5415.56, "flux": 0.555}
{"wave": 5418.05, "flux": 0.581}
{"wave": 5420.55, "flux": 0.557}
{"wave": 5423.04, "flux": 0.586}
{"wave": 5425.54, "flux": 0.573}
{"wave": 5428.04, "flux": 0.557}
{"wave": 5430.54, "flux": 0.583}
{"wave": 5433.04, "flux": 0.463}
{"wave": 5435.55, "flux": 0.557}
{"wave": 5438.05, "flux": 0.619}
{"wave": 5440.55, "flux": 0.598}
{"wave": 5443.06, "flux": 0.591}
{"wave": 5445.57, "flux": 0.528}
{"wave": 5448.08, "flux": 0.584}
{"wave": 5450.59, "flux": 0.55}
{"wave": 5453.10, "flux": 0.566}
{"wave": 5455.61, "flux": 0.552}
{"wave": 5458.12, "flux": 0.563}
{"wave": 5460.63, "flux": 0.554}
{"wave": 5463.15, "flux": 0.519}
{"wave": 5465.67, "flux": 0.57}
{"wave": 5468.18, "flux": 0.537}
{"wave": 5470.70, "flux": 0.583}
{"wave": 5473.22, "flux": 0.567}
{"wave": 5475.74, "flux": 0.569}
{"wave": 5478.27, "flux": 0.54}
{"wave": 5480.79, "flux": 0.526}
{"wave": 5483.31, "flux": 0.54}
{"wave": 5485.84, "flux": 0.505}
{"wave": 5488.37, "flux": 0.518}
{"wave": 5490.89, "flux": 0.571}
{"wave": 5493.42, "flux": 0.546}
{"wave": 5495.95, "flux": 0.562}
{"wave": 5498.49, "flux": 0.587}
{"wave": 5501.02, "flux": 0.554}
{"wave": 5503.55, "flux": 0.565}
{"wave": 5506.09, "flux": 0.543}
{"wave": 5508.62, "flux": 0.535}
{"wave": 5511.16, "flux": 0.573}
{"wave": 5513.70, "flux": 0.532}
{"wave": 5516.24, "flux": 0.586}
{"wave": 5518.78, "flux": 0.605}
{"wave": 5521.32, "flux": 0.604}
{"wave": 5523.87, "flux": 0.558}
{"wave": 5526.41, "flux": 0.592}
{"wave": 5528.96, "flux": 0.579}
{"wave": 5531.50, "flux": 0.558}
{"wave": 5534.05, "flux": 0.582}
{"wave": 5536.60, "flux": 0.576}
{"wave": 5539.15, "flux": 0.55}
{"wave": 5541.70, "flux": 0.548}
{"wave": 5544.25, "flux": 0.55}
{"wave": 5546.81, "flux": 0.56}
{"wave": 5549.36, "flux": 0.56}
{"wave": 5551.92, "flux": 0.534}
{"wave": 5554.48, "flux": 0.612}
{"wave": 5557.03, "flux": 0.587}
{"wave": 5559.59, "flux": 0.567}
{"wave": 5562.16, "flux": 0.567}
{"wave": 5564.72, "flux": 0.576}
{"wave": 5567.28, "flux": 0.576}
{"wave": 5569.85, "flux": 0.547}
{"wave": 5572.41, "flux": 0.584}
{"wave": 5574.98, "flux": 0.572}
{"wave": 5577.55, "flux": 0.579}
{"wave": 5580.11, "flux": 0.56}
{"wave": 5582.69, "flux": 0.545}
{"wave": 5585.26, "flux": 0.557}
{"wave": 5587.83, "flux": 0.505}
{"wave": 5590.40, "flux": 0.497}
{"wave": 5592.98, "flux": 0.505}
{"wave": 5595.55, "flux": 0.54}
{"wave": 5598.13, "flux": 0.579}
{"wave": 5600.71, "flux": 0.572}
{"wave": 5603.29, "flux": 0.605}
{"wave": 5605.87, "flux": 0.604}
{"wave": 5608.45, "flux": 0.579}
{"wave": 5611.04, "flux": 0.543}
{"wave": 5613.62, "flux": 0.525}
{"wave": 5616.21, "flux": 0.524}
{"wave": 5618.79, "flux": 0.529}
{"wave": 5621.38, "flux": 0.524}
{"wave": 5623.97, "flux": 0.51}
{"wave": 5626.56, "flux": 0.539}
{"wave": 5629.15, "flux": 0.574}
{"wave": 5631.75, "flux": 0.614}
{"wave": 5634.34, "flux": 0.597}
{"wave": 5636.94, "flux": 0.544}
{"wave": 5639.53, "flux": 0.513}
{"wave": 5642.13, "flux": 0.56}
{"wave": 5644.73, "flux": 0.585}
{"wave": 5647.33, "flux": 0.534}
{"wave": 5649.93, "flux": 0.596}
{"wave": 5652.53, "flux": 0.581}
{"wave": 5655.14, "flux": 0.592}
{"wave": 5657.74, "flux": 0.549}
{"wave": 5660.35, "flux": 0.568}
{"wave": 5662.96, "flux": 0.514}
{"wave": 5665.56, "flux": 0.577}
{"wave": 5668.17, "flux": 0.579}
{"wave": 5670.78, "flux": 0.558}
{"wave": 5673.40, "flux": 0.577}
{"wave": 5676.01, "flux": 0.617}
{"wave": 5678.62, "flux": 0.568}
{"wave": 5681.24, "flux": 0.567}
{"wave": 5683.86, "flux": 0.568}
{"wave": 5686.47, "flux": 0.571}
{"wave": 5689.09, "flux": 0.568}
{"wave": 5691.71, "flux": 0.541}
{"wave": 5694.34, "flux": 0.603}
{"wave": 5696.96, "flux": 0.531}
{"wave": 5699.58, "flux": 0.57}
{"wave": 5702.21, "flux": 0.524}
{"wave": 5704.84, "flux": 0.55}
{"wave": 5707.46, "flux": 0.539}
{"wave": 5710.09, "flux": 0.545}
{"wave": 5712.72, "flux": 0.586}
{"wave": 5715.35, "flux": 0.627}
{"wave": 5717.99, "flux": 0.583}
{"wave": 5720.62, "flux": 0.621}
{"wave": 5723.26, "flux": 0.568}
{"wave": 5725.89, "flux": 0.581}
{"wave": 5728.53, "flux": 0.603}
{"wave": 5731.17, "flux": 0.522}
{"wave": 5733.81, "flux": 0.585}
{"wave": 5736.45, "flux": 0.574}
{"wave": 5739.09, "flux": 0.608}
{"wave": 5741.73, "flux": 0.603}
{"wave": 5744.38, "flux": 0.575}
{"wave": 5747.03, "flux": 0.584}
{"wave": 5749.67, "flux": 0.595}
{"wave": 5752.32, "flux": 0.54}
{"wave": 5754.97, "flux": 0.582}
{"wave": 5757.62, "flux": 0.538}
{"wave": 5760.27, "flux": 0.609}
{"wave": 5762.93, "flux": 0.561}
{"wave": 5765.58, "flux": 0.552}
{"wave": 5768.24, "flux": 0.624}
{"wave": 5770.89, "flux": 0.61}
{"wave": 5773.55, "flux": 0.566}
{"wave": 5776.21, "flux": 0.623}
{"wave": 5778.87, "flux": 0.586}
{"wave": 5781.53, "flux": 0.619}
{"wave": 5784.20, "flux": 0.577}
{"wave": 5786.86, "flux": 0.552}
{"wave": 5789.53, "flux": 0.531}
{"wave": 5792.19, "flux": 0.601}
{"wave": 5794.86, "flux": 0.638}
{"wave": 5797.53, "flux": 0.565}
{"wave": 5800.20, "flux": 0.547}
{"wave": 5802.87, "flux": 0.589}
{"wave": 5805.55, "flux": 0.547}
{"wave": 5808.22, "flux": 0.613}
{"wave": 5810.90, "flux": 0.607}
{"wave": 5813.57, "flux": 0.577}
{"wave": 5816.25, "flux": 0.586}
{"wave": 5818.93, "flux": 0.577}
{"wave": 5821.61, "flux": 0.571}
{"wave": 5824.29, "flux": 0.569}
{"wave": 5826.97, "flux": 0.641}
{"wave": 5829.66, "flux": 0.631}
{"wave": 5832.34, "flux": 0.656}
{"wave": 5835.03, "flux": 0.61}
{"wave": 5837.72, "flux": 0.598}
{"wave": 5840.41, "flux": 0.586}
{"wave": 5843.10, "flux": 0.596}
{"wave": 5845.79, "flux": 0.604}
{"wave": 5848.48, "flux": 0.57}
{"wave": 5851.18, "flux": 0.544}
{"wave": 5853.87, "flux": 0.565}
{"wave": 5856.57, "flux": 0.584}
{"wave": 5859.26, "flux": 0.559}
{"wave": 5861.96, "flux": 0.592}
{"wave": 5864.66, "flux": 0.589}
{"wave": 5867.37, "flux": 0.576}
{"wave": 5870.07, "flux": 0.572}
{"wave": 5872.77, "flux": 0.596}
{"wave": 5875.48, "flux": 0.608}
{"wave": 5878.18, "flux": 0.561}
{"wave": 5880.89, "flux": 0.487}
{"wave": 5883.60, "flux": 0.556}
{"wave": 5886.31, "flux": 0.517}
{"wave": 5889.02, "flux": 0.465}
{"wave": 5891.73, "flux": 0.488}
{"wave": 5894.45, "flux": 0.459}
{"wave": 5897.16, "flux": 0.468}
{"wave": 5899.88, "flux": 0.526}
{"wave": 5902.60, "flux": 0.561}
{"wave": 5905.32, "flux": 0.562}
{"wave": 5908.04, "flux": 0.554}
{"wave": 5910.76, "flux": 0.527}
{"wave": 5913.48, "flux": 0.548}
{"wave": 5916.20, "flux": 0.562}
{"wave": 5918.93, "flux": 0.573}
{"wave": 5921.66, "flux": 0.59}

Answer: 0.02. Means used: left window 0.561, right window 0.557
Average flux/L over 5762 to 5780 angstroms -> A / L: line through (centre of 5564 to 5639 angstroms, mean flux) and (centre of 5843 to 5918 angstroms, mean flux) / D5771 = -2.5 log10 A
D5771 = -0.07 mag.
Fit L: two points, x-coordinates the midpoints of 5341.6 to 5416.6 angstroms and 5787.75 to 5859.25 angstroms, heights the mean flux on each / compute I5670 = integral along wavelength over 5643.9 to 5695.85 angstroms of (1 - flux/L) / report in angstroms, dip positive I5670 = 0.7 angstroms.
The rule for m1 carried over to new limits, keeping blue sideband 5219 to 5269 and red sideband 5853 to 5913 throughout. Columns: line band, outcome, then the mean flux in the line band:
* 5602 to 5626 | -0.03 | 0.549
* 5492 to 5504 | -0.06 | 0.563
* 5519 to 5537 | -0.09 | 0.58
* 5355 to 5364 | -0.15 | 0.601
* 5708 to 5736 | -0.08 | 0.581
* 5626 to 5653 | -0.06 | 0.567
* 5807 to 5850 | -0.11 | 0.599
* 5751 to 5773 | -0.07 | 0.577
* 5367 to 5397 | -0.07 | 0.561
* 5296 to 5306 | -0.04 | 0.544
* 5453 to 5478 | -0.05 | 0.557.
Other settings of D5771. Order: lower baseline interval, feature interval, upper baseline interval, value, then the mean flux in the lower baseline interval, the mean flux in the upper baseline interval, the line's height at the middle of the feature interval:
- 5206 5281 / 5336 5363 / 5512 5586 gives -0.07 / 0.519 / 0.569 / 0.536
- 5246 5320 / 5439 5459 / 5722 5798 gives -0.03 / 0.538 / 0.582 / 0.553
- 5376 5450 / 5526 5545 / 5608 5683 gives -0.01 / 0.562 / 0.56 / 0.561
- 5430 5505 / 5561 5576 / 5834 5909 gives -0.03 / 0.555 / 0.555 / 0.555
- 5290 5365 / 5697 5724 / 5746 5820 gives 0.02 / 0.561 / 0.582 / 0.579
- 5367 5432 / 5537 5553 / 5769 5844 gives 0.04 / 0.558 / 0.592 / 0.57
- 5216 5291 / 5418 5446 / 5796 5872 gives -0.05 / 0.522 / 0.587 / 0.542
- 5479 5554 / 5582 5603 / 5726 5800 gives 0.05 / 0.559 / 0.582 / 0.566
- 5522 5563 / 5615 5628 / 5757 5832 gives 0.09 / 0.568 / 0.587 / 0.574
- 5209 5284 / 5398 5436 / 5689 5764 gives -0.02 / 0.521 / 0.573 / 0.539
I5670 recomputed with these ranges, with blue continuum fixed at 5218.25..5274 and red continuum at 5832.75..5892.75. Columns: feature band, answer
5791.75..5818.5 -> -1.2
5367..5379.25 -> -0.7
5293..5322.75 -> -2.7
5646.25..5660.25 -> -0.5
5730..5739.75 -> -0.3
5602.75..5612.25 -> -0.6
